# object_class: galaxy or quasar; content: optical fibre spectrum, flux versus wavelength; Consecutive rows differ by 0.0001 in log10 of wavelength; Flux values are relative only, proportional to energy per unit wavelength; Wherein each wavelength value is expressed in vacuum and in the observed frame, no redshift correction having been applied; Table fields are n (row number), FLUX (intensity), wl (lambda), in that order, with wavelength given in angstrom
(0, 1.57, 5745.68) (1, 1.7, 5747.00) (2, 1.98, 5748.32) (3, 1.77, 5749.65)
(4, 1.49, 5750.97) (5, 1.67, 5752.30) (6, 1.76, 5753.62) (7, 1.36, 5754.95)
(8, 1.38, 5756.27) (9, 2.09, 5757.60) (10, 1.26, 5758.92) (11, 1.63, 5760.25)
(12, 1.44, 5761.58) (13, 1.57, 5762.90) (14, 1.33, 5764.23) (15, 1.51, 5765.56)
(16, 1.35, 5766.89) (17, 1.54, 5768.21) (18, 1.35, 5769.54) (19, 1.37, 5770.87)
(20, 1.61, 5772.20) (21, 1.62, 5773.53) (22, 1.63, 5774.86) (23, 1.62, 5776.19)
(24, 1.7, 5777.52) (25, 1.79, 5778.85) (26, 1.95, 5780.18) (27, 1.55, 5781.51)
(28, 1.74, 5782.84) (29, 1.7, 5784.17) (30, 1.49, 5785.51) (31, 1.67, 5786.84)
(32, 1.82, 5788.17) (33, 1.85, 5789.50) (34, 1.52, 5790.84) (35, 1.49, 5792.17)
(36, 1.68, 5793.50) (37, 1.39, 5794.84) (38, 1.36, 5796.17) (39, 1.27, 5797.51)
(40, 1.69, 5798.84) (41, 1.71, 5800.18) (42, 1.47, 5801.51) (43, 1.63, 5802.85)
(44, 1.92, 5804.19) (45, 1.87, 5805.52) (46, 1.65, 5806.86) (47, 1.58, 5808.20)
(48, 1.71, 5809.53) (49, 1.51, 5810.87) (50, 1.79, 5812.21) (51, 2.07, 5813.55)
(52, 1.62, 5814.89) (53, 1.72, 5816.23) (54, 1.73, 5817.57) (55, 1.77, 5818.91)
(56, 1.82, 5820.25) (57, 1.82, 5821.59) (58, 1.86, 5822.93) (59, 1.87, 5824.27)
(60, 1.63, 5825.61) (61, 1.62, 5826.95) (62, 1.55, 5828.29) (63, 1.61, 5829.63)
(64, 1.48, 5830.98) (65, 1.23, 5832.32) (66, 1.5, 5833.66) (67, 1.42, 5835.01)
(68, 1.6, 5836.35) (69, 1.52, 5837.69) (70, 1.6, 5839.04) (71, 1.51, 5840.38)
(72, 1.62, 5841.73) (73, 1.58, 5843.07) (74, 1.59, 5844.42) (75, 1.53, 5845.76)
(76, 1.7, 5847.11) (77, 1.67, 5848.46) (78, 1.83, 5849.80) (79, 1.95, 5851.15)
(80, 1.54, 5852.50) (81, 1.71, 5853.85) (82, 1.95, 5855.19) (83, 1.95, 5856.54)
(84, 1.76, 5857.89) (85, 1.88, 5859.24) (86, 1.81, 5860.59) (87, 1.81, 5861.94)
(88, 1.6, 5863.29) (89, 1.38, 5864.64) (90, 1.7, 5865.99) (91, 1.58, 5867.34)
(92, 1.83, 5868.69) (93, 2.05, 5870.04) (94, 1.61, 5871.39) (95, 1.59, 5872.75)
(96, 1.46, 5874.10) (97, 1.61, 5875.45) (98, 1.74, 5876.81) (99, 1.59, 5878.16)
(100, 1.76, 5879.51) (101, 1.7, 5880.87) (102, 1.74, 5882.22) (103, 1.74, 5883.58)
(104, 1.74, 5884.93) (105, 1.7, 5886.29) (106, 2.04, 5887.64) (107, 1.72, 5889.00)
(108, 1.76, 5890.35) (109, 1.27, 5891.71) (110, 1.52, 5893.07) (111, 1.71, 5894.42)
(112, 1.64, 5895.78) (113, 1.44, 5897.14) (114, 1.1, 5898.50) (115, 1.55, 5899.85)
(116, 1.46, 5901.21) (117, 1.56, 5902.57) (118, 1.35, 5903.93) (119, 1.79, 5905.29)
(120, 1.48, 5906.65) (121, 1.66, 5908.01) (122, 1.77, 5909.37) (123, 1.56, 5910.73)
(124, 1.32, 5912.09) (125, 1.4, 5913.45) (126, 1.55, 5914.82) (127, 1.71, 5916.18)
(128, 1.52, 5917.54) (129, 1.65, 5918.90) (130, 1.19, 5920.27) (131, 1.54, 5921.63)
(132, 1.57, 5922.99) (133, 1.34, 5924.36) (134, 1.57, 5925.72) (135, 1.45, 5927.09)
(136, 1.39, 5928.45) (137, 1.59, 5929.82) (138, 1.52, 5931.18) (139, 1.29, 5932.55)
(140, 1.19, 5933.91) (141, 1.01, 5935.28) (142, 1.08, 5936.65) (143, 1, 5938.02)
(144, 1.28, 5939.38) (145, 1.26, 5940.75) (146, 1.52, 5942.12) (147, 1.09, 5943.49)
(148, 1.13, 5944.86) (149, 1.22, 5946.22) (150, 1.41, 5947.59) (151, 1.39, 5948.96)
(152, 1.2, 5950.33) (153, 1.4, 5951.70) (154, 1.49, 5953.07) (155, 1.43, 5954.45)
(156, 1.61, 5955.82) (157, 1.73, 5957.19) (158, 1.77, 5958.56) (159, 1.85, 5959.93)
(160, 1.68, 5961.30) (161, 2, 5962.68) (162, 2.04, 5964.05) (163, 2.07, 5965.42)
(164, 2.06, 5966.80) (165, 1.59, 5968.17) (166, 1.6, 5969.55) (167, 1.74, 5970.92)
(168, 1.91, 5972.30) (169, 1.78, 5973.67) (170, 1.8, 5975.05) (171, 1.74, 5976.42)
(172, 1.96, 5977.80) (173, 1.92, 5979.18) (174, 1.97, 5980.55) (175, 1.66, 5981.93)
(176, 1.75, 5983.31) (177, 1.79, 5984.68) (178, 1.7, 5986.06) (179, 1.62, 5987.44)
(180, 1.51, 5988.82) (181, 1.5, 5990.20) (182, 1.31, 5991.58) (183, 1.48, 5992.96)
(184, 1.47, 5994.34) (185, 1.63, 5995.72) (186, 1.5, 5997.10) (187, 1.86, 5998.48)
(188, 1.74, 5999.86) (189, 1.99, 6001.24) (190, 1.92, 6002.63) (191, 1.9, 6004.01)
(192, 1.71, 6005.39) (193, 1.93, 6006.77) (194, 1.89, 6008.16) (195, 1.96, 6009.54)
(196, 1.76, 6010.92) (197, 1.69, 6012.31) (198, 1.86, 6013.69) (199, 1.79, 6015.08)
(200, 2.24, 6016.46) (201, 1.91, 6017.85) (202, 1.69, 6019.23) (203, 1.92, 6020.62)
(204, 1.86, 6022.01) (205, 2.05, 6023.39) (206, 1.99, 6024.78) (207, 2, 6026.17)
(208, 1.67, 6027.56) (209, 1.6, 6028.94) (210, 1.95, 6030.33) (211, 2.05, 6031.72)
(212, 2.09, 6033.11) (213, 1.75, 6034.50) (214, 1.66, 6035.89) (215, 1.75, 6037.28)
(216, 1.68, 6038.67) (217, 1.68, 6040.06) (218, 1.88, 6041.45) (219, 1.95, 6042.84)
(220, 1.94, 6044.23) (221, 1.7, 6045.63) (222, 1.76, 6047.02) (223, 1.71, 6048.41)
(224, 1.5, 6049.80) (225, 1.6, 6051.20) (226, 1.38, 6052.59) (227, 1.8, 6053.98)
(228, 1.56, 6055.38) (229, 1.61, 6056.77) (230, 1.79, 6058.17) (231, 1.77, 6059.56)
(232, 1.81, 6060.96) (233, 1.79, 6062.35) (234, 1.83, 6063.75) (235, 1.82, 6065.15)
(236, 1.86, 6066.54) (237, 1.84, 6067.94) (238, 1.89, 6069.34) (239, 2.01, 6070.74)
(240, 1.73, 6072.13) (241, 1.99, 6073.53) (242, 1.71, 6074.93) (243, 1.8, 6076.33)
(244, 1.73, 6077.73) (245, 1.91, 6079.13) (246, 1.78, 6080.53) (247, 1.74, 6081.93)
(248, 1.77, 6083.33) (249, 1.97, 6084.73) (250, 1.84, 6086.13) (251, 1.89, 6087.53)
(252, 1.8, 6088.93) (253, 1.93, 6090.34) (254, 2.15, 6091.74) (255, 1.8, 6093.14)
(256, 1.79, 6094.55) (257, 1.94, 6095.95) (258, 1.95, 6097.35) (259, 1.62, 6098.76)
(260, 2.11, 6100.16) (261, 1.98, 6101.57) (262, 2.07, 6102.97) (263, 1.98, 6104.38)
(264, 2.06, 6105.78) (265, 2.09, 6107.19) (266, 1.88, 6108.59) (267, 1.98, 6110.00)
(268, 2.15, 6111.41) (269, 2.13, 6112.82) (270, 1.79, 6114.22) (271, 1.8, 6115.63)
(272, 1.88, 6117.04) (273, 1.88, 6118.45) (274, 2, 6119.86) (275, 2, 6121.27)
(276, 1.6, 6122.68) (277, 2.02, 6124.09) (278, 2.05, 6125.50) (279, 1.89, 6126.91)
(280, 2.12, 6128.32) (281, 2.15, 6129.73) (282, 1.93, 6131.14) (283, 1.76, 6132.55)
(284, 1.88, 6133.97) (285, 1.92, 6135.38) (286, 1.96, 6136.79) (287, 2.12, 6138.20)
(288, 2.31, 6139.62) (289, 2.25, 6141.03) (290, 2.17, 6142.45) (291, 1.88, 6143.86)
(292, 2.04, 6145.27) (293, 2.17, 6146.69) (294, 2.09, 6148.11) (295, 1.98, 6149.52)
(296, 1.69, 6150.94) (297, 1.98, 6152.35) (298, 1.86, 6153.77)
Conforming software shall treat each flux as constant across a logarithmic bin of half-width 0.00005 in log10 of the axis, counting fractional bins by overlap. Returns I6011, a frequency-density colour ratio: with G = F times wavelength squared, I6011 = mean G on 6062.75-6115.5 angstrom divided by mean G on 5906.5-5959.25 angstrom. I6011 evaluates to 1.4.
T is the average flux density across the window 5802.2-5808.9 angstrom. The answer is 1.73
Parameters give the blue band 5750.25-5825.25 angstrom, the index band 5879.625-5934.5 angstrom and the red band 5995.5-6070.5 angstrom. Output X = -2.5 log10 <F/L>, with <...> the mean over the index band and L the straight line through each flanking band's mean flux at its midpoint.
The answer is 0.11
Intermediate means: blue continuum 1.63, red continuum 1.81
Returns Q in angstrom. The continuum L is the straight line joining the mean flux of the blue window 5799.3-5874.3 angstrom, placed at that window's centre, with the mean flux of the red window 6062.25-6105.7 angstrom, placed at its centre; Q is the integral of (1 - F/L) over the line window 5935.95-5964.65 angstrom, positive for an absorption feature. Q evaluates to 5.1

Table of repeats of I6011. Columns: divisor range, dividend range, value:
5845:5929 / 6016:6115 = 1.21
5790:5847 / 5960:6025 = 1.17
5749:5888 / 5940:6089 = 1.13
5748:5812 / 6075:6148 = 1.36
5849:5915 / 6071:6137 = 1.25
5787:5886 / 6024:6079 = 1.15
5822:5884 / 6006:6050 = 1.17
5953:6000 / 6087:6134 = 1.18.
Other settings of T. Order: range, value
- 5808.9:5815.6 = 1.74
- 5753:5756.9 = 1.5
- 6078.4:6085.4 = 1.83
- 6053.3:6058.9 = 1.69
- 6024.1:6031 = 1.84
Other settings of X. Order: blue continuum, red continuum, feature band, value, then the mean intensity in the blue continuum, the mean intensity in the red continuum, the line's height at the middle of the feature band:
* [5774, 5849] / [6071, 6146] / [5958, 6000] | 0.04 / 1.64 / 1.94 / 1.81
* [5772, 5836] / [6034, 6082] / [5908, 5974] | 0.14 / 1.65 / 1.76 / 1.71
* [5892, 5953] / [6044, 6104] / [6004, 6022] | -0.13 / 1.42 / 1.81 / 1.65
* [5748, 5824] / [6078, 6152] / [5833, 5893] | 0.02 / 1.64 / 1.95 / 1.71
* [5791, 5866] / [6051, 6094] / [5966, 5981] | -0.05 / 1.66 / 1.81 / 1.75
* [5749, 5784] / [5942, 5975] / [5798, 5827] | -0.09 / 1.58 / 1.62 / 1.59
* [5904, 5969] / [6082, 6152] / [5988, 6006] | 0.00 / 1.5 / 1.96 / 1.65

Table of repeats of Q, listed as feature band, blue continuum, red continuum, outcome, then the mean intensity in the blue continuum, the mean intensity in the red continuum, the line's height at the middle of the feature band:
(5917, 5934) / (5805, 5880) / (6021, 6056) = 2.6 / 1.68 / 1.78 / 1.72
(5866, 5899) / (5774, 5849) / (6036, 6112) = 0.7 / 1.64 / 1.83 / 1.69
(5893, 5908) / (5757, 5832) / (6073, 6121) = 1.9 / 1.63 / 1.91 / 1.73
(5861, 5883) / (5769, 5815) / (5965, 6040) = 0.3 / 1.64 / 1.79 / 1.7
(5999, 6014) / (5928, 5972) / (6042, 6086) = -2.0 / 1.49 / 1.78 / 1.63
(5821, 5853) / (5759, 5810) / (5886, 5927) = -0.9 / 1.6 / 1.55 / 1.57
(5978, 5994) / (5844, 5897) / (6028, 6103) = 1.0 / 1.7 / 1.81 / 1.77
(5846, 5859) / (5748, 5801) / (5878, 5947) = -2.1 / 1.59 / 1.48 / 1.53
